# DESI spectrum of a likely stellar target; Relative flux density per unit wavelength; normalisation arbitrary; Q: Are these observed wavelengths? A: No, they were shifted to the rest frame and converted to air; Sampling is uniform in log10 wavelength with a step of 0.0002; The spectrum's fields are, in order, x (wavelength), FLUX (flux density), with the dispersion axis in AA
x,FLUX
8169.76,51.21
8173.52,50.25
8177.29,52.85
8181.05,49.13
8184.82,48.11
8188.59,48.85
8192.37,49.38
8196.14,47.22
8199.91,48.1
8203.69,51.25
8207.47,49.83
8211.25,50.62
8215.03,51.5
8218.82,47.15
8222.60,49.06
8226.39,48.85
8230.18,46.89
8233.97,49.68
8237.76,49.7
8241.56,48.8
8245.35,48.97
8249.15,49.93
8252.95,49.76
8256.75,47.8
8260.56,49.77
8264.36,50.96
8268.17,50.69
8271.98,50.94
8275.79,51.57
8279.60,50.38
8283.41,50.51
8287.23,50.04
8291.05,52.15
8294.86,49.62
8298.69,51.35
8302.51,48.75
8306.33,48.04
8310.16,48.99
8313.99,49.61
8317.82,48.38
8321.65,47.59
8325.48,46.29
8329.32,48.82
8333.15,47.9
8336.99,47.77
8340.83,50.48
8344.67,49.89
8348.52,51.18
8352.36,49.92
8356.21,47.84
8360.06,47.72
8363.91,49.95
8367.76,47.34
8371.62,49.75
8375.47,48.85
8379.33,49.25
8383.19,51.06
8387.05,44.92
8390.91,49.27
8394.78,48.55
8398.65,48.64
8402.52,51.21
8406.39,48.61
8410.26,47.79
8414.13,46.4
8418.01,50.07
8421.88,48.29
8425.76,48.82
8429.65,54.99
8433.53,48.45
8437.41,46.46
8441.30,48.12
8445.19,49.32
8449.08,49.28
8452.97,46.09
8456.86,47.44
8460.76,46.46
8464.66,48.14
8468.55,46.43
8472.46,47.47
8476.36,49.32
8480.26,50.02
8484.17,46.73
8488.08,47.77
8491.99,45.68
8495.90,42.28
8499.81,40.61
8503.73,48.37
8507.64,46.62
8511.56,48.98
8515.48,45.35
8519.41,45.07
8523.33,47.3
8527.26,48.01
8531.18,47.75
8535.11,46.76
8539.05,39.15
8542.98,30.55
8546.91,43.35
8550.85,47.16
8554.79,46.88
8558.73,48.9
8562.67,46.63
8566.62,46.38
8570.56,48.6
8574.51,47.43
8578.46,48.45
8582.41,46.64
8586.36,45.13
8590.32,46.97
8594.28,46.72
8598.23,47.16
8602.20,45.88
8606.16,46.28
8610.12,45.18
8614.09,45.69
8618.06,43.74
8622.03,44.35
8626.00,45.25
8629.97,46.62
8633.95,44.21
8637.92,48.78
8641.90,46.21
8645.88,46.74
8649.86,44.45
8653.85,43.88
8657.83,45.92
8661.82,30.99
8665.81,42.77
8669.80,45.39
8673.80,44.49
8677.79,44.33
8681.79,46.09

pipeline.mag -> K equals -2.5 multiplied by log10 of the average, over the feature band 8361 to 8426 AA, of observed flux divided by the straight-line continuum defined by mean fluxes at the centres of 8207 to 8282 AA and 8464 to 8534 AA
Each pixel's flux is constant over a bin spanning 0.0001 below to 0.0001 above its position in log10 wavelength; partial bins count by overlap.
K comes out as -0.018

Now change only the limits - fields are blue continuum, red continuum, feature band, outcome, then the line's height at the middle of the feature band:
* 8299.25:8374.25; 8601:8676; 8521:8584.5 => 0.00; 45.8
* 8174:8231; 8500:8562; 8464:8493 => -0.04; 45.9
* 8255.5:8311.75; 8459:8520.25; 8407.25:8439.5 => -0.03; 47.7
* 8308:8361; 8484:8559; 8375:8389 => -0.02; 47.8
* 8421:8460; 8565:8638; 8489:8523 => 0.05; 47.7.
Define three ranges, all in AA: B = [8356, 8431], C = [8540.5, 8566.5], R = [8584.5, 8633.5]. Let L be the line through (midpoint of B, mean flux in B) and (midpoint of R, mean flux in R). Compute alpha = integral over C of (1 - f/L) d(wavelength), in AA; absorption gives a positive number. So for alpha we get 1.4 AA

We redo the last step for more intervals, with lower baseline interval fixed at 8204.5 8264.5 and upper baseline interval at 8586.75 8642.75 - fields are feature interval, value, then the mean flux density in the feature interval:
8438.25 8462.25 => -0.2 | 47.7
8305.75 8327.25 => 0.2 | 48.2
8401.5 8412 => -0.3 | 49.1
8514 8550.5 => 2.2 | 43.8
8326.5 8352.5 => -0.5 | 49.3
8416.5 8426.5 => -0.3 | 49.1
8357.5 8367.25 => -0.1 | 48.6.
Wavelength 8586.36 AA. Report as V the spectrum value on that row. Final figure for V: 45.13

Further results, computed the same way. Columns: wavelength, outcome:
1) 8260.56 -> 49.77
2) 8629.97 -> 46.62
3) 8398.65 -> 48.64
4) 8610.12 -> 45.18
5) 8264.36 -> 50.96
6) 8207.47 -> 49.83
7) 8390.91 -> 49.27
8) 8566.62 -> 46.38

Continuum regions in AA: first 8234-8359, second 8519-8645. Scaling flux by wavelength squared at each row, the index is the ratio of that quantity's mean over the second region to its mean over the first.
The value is 1.0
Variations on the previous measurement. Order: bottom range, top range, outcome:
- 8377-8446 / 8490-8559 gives 0.94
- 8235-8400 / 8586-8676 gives 0.98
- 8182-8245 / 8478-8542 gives 1.00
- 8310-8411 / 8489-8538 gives 0.98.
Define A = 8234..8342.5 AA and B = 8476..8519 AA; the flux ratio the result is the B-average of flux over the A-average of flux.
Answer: 0.9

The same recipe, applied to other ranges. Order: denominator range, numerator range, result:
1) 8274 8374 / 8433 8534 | 0.95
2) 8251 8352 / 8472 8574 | 0.92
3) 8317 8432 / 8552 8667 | 0.93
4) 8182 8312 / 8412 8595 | 0.94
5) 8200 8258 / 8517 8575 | 0.92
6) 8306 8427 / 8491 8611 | 0.94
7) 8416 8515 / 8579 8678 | 0.94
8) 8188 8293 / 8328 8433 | 0.99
